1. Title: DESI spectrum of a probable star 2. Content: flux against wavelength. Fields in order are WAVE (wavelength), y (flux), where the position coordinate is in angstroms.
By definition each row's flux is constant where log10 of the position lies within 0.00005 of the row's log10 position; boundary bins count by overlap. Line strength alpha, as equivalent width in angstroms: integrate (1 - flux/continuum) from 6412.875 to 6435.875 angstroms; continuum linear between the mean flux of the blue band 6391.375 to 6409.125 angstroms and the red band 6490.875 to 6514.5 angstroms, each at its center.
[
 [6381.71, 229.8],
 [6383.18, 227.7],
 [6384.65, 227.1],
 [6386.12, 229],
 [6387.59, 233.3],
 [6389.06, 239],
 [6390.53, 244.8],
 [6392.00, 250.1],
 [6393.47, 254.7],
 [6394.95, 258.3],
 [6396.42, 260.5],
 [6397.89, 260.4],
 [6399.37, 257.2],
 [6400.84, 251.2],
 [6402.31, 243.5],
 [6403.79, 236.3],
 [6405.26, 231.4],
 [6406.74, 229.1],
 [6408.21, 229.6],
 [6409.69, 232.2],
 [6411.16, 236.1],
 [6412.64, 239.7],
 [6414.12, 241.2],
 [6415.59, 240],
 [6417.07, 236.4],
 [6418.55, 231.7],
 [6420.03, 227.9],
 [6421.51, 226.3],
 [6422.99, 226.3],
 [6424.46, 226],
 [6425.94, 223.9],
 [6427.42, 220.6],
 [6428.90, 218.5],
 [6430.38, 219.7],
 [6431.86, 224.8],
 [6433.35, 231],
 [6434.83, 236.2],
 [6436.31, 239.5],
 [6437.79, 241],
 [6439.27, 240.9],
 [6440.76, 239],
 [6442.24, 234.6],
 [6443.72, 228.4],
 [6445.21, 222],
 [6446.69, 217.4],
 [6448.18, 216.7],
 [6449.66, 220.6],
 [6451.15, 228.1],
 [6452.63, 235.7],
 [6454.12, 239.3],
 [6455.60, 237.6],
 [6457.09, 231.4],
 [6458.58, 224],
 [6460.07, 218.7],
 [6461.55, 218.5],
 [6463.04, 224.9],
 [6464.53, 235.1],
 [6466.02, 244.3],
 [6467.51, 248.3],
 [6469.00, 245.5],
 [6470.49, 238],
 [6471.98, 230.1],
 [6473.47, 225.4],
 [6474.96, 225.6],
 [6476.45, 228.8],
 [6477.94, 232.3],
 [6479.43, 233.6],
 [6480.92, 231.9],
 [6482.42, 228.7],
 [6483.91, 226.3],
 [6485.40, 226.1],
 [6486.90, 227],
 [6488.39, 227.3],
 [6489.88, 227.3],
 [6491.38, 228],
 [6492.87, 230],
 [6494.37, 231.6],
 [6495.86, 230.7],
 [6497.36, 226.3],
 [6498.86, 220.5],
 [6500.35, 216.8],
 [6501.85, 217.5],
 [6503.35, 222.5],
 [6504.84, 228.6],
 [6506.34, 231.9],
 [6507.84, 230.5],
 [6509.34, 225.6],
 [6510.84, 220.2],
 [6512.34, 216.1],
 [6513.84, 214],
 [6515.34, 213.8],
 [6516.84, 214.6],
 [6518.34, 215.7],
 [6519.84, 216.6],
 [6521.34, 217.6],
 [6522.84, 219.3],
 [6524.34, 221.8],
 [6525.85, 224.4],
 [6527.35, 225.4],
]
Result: 1.2 angstroms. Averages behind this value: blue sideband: 247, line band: 229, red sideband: 224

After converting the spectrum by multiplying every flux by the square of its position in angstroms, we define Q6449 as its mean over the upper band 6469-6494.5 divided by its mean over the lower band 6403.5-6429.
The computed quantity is 1.01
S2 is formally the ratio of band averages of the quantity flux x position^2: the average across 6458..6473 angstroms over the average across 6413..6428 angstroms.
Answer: 1.02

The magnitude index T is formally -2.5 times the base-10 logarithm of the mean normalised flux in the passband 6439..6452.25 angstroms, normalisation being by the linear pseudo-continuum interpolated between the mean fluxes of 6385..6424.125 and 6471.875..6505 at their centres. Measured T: 0.03 mag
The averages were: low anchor 240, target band 227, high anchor 227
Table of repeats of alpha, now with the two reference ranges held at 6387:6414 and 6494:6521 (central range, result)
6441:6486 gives 0.13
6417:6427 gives 0.49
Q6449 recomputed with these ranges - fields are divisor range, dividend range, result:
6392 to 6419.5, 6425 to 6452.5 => 0.95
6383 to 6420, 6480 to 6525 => 0.96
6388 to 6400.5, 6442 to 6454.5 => 0.91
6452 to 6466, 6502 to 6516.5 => 0.98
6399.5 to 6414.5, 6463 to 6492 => 1.00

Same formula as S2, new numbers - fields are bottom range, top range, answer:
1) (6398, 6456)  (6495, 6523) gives 0.98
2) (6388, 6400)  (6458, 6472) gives 0.94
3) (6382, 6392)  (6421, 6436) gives 0.97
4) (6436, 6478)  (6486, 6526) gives 0.98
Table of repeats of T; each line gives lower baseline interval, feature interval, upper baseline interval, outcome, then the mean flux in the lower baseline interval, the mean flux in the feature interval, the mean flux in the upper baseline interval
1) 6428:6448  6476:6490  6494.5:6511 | -0.01 mag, 230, 229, 225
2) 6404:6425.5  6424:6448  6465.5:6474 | 0.03 mag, 232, 229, 239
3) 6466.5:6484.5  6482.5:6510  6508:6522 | -0.01 mag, 233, 226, 218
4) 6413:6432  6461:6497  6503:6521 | -0.04 mag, 228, 231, 221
